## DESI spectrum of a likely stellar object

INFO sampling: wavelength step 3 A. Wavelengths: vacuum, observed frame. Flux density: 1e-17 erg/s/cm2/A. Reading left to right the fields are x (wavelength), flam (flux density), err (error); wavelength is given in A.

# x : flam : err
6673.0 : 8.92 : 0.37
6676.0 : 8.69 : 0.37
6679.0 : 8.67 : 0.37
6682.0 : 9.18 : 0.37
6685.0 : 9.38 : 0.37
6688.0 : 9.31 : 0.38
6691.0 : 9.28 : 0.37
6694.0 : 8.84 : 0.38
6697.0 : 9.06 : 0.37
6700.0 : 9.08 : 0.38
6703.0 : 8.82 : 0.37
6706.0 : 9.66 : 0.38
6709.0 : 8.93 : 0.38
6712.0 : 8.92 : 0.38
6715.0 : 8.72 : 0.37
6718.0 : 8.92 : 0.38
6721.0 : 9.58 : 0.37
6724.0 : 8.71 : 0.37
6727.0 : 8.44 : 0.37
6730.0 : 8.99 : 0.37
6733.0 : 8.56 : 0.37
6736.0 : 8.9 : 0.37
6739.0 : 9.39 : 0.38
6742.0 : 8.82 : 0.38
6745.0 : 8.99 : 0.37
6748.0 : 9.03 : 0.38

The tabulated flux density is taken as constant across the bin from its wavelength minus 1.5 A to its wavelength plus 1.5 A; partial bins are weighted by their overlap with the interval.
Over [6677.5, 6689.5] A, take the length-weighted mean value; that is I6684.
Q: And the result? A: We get 9.13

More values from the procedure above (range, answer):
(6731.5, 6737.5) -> 8.73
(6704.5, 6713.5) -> 9.17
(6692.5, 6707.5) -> 9.09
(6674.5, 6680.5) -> 8.68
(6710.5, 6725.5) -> 8.97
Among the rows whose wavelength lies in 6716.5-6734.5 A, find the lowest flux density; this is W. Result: 8.44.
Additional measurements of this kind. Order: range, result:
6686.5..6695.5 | 8.84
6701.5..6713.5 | 8.82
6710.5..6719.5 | 8.72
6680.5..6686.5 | 9.18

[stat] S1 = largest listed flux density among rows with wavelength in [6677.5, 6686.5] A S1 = 9.38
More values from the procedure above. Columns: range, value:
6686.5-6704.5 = 9.31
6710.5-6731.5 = 9.58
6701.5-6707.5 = 9.66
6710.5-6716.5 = 8.92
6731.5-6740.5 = 9.39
